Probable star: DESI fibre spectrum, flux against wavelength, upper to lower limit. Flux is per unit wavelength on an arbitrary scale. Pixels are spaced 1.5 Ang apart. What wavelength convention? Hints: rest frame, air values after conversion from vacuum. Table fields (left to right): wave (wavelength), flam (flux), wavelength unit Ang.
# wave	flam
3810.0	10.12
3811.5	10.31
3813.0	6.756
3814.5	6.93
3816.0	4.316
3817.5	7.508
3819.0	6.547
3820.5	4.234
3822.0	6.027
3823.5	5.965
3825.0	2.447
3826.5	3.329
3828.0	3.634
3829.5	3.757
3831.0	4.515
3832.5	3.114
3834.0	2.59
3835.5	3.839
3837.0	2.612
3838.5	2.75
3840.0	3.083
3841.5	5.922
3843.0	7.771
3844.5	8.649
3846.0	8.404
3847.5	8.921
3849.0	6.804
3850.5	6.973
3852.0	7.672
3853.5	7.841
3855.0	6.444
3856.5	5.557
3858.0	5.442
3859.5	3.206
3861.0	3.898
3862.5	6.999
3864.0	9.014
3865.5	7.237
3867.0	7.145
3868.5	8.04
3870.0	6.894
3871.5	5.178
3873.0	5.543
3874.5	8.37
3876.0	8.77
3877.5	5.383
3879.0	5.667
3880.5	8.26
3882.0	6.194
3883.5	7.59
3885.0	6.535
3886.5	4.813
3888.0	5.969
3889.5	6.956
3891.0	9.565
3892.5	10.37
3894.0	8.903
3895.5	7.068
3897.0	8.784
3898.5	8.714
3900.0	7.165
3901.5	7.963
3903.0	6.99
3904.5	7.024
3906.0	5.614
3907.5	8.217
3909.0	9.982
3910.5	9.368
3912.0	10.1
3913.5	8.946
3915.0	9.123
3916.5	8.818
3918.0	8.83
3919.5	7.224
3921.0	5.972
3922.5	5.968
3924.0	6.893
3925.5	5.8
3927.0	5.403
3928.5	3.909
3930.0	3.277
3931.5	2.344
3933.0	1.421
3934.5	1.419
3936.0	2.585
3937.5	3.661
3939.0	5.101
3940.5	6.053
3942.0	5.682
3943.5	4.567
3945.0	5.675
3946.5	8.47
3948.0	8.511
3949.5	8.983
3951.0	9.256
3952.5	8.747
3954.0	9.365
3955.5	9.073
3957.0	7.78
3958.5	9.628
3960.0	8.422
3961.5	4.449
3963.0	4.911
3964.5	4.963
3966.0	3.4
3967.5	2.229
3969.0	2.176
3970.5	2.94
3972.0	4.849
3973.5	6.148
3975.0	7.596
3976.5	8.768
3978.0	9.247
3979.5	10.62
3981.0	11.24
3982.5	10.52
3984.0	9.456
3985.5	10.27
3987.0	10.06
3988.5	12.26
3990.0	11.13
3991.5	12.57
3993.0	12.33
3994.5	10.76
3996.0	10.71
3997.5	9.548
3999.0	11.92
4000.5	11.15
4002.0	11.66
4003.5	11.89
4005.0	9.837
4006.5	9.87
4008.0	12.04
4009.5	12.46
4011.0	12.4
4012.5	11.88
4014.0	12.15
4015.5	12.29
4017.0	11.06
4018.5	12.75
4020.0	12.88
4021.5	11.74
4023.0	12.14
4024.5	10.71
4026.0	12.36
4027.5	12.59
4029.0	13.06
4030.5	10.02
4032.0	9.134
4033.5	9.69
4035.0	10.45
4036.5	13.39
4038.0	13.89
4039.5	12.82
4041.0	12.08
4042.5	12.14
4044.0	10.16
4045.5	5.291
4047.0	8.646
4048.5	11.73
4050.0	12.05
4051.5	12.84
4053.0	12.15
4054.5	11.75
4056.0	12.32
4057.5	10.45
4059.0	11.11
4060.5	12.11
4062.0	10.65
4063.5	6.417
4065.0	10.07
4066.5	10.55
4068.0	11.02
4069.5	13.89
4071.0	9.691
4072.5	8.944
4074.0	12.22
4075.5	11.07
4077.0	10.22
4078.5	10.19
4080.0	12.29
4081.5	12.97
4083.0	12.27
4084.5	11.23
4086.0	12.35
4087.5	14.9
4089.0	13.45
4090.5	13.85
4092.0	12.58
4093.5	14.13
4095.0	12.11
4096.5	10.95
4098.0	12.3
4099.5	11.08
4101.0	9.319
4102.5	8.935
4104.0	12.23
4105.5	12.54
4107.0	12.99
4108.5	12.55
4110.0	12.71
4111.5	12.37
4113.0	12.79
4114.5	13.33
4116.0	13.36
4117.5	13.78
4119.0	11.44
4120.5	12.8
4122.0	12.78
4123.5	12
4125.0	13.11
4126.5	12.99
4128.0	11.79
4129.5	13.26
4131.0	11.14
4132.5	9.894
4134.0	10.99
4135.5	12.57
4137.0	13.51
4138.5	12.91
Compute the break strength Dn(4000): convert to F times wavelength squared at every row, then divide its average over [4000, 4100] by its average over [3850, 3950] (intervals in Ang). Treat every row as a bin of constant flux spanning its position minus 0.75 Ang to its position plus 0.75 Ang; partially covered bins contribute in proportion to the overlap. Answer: 1.86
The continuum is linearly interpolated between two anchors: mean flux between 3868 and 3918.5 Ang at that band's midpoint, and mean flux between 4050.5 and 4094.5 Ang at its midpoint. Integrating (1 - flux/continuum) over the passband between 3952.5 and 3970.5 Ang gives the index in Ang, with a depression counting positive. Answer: 6.2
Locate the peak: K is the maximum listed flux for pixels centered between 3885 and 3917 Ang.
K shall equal 10.37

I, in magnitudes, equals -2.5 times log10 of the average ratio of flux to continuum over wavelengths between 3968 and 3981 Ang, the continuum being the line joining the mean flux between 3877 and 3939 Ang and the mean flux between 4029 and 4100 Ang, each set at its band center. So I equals 0.28 mag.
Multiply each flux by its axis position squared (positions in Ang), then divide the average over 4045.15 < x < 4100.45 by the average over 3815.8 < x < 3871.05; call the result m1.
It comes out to 2.27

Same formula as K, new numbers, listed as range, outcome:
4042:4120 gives 14.9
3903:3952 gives 10.1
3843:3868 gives 9.014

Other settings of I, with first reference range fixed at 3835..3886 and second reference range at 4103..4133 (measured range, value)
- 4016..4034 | -0.13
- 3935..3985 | 0.28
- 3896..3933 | 0.09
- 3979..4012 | -0.16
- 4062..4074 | 0.11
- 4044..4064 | 0.04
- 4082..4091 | -0.11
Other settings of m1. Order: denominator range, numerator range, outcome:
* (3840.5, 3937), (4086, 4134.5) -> 2.02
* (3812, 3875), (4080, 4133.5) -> 2.44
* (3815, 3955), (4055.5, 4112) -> 2.01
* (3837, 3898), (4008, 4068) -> 1.81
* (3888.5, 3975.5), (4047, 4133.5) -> 1.94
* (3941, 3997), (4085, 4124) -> 1.65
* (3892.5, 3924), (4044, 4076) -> 1.43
